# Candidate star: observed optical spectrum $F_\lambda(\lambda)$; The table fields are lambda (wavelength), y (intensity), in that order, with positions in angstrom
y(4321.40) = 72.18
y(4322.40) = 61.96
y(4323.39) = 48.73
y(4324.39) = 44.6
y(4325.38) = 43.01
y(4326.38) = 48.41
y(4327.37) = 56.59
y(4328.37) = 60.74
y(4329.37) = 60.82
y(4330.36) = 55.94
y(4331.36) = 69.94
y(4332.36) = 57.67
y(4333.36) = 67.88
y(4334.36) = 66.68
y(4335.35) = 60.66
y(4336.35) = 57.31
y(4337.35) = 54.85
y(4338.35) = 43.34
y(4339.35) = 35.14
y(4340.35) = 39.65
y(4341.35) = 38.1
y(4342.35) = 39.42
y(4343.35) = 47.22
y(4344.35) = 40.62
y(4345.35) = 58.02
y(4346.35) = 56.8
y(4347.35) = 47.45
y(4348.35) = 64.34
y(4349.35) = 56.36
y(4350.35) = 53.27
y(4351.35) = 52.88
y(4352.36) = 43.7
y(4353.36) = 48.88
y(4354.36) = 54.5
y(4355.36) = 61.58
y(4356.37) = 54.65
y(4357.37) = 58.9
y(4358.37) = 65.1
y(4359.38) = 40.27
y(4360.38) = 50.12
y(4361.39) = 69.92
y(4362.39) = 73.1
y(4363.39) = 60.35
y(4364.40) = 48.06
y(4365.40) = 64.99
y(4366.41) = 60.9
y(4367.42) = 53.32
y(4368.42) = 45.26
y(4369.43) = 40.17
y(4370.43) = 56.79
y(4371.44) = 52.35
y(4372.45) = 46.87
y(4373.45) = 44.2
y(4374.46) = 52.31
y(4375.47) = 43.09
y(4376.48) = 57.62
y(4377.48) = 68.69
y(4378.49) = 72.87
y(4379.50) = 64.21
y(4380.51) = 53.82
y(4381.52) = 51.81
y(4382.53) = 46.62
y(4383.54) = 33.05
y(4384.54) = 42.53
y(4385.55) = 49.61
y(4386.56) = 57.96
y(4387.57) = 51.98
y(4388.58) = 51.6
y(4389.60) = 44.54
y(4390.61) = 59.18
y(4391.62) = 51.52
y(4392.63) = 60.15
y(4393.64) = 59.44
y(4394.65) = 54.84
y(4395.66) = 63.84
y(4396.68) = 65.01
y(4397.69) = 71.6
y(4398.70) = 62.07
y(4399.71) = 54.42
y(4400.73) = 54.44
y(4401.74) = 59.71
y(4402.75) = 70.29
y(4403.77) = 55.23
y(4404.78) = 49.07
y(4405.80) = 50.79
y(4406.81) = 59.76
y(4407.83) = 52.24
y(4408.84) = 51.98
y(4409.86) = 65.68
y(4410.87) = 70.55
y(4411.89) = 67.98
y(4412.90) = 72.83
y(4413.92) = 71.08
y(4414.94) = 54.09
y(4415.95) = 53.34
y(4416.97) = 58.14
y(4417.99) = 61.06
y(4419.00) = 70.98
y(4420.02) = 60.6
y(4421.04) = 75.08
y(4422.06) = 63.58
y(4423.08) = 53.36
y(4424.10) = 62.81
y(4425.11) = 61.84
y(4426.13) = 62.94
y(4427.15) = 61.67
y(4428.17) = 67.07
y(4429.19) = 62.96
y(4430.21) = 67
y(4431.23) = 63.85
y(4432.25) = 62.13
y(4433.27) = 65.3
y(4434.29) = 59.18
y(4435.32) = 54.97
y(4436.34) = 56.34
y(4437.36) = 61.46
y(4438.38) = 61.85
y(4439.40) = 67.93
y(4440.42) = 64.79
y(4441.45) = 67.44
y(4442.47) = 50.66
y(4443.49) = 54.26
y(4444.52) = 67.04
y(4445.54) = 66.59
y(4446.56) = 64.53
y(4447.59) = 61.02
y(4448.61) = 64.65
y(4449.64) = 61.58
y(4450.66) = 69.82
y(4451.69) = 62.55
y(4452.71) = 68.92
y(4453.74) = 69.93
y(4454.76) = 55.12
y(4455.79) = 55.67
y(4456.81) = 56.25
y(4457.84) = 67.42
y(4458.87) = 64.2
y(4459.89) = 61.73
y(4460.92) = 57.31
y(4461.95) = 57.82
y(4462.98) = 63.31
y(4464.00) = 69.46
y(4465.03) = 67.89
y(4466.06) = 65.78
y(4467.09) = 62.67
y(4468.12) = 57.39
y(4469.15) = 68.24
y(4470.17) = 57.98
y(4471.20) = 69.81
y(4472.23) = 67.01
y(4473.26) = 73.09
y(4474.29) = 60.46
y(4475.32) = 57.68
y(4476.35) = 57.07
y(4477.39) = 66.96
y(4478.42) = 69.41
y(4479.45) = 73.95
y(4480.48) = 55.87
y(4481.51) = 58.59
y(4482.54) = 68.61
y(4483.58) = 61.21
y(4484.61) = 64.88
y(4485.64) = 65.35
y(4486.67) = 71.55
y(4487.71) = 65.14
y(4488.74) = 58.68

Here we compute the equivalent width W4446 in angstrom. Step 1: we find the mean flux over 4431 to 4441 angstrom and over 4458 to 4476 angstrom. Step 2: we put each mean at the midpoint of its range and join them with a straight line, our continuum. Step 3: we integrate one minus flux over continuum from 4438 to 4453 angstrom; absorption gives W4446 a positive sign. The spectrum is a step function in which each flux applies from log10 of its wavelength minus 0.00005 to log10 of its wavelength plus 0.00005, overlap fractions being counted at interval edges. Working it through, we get -0.3 angstrom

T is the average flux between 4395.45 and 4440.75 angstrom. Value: 61.8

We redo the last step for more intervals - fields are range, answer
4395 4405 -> 60.8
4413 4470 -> 62.7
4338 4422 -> 55.5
